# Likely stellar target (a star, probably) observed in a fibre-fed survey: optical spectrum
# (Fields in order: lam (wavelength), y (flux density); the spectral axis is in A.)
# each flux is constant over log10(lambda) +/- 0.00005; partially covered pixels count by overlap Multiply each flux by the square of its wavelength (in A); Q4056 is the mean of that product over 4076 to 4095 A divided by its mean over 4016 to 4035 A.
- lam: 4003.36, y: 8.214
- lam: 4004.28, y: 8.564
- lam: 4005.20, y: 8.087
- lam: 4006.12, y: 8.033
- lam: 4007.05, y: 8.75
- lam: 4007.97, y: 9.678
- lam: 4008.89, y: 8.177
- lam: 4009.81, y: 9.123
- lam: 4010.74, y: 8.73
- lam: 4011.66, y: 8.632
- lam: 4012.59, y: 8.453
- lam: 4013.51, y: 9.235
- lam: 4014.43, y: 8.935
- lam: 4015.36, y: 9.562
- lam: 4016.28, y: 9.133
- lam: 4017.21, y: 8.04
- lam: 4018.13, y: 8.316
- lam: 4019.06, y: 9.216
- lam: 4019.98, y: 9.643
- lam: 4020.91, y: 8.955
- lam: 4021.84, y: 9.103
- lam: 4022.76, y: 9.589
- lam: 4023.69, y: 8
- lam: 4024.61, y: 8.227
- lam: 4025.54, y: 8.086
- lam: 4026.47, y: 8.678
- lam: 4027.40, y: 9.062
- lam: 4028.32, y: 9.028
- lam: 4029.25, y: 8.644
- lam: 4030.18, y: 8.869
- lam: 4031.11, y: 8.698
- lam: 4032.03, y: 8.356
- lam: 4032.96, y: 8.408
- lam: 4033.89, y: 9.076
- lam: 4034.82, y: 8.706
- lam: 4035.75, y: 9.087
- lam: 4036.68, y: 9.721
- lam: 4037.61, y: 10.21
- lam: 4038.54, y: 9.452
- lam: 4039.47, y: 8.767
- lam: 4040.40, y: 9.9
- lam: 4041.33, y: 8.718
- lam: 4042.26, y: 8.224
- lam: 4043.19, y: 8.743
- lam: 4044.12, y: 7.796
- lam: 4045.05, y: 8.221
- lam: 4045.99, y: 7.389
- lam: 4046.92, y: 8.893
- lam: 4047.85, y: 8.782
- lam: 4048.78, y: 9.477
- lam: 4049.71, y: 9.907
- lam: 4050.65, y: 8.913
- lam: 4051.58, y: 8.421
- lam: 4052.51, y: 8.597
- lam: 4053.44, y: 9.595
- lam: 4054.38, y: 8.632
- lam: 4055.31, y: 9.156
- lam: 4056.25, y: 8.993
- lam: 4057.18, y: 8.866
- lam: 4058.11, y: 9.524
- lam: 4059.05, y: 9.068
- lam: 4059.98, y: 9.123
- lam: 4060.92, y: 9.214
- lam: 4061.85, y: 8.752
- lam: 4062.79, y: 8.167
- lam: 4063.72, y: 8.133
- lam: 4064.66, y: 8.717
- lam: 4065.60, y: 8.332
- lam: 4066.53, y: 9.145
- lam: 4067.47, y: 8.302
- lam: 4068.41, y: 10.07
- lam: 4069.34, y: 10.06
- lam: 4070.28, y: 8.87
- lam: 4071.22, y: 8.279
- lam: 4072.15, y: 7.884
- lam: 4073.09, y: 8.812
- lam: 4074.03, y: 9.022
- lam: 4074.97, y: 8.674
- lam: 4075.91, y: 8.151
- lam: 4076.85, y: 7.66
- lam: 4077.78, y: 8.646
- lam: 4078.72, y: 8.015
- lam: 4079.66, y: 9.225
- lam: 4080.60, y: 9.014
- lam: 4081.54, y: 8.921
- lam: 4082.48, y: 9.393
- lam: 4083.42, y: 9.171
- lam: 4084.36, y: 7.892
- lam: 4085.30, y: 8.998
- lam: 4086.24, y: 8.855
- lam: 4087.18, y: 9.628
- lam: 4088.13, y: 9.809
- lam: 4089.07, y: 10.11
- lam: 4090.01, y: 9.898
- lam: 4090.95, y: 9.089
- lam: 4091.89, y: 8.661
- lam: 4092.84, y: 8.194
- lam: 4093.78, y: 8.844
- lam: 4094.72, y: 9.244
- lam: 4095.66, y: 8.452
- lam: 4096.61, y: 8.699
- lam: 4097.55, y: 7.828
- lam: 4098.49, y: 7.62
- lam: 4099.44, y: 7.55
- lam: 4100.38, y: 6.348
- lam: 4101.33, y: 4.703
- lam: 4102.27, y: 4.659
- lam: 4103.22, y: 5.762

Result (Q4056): 1.1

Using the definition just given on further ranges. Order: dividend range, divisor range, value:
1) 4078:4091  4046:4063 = 1.03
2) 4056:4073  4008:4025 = 1.02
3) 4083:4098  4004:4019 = 1.07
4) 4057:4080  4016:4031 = 1.02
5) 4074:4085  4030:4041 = 0.97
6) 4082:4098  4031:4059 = 1.03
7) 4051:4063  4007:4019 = 1.03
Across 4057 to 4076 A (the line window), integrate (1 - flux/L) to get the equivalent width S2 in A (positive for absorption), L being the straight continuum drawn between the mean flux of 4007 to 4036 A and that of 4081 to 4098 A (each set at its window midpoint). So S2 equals 0.21 A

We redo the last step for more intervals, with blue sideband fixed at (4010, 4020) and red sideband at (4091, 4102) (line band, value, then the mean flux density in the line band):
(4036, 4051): -0.78 A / 8.94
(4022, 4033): 0.07 A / 8.67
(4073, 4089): -1.66 A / 8.85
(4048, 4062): -1.22 A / 9.09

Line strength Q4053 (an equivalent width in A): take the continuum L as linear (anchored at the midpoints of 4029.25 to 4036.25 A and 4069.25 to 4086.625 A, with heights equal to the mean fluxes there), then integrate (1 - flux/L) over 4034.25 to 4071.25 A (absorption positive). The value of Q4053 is -0.9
